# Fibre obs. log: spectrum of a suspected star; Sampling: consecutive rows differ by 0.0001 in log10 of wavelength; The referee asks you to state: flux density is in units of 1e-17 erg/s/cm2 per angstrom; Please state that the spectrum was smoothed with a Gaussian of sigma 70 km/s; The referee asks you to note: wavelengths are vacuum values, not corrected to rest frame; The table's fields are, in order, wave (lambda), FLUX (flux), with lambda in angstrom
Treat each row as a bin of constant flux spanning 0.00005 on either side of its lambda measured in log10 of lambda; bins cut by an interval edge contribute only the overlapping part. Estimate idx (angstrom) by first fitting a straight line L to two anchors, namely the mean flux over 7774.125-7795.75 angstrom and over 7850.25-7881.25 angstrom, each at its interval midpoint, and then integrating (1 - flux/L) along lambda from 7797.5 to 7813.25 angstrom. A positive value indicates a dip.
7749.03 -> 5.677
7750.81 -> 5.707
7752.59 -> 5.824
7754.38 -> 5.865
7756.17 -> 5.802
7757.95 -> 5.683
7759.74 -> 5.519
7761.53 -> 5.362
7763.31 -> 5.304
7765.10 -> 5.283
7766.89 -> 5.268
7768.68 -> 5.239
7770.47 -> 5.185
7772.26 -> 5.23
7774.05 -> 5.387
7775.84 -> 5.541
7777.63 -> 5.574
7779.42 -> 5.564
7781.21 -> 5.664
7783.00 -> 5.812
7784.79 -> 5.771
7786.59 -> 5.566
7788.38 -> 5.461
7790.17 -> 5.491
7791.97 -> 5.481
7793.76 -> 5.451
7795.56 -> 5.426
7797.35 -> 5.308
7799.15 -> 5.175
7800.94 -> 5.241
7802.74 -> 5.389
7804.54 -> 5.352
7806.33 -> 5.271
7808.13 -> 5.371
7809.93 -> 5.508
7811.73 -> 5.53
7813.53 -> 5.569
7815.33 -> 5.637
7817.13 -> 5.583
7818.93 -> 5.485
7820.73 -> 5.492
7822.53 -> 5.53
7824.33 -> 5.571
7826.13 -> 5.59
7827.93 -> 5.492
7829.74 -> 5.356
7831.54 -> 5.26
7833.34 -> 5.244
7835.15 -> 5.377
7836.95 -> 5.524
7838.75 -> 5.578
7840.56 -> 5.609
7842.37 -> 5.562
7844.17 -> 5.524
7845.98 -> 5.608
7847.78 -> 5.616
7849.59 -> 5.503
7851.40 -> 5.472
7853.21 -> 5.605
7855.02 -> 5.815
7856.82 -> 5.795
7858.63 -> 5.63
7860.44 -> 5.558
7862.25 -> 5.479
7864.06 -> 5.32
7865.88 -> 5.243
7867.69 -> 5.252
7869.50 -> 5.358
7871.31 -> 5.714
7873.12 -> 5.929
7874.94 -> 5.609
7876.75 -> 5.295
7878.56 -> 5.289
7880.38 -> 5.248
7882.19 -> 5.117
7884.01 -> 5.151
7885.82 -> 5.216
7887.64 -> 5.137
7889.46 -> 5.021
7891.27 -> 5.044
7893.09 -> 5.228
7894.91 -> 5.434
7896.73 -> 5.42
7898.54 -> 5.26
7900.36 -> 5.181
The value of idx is 0.54 angstrom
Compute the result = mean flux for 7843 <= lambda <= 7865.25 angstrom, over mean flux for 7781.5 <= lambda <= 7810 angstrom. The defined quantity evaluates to 1.0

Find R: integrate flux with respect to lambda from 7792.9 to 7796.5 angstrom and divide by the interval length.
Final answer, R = 5.44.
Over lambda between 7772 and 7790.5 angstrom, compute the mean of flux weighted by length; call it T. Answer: 5.57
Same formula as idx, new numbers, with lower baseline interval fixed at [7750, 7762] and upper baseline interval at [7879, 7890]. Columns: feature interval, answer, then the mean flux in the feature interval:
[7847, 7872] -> -1.3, 5.52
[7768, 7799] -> 0.6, 5.47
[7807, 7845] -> -0.7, 5.49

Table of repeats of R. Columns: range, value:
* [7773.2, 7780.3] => 5.52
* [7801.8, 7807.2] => 5.34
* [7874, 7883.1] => 5.31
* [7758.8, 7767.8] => 5.35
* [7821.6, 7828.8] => 5.55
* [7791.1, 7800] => 5.37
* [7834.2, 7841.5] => 5.52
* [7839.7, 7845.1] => 5.56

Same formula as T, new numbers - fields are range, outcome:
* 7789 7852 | 5.46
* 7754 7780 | 5.44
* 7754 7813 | 5.45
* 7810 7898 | 5.45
